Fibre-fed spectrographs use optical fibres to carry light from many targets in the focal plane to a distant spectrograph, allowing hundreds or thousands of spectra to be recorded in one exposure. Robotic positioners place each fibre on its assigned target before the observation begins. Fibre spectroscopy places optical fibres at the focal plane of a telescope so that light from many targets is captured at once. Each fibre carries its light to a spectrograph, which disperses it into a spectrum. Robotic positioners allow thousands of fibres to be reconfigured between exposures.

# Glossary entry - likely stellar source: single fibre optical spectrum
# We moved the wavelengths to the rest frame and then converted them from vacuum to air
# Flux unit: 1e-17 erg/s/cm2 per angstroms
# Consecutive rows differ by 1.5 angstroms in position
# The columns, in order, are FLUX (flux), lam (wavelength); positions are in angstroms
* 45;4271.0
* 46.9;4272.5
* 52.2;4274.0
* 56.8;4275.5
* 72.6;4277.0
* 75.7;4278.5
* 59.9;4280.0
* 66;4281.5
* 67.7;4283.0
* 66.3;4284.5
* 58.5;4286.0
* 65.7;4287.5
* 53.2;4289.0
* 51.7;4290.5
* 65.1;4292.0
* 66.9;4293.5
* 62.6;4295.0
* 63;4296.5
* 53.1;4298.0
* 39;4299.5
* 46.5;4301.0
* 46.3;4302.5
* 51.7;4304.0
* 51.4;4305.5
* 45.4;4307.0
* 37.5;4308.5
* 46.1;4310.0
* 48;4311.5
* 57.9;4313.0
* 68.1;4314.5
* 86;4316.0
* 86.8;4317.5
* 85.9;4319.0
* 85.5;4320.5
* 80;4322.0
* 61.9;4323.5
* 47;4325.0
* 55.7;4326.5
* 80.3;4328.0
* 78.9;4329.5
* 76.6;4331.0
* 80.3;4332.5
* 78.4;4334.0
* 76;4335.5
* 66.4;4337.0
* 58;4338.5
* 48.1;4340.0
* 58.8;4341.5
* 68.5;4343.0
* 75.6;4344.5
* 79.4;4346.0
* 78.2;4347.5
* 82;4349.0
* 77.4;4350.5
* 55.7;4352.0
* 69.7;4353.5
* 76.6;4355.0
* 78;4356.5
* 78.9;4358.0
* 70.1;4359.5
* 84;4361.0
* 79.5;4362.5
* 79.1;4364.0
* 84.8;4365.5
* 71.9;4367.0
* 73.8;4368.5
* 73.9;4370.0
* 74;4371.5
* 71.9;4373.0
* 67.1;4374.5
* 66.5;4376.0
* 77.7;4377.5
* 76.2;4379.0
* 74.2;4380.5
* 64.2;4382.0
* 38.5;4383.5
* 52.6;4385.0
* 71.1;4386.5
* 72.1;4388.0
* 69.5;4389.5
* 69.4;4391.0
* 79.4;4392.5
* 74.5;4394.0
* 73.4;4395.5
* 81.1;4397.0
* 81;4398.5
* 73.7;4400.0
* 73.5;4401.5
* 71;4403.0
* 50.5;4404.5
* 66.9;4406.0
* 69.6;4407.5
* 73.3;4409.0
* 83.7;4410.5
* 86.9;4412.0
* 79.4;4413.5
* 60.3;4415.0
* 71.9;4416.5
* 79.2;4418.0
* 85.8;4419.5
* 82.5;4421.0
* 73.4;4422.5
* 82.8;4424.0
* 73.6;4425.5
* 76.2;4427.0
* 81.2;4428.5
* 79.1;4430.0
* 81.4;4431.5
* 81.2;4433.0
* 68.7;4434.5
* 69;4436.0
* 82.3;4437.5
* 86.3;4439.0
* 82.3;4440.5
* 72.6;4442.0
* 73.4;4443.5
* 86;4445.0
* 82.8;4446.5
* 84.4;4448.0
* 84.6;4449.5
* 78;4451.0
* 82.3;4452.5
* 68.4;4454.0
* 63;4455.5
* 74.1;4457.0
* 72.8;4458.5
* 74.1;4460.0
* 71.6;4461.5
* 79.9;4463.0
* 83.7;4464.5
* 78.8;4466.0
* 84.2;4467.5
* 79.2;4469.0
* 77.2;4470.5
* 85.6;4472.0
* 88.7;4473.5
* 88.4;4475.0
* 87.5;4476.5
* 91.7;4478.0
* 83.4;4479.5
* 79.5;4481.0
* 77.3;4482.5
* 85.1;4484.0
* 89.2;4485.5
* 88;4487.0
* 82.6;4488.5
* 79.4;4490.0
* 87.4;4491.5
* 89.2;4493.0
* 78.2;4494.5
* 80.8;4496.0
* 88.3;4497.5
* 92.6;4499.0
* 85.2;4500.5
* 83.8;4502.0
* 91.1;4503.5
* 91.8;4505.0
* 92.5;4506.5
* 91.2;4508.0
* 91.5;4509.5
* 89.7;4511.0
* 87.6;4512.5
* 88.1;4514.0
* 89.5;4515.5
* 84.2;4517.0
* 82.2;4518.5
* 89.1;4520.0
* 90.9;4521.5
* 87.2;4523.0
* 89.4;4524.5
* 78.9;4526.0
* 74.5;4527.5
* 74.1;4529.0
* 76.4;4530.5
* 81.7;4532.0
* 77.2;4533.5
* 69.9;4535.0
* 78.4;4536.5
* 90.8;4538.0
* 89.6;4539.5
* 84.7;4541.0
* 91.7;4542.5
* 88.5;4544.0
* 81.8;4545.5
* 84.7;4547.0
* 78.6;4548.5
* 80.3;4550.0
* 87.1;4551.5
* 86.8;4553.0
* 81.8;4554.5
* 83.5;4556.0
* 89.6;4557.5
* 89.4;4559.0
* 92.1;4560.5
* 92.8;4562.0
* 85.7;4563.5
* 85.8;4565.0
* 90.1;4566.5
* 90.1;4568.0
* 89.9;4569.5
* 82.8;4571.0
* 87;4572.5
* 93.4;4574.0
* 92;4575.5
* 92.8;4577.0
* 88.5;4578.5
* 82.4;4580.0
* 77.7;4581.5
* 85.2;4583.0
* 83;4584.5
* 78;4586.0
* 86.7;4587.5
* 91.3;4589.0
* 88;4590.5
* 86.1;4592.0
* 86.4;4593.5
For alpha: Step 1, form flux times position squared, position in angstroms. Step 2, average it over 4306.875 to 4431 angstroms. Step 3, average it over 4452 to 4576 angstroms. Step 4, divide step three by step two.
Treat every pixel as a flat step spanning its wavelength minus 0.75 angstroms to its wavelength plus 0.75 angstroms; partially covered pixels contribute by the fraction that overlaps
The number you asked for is 1.3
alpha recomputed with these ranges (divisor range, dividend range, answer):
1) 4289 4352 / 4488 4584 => 1.47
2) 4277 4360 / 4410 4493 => 1.30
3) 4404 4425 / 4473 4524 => 1.20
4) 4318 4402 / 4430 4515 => 1.20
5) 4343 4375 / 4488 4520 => 1.24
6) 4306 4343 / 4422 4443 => 1.23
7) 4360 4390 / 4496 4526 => 1.32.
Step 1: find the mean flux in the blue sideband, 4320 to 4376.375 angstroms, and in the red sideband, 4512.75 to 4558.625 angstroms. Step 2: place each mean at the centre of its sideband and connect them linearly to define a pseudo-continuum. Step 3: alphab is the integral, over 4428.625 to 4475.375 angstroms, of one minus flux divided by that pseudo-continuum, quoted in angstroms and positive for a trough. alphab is -0.1 angstroms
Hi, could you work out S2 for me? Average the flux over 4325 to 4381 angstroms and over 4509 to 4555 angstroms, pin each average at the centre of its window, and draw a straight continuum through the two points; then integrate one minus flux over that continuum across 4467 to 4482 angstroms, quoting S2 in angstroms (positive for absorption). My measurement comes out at -0.7 angstroms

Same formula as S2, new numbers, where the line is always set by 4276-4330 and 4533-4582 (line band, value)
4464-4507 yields -3.2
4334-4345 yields 0.0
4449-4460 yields 0.3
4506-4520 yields -1.1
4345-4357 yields -1.5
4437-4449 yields -1.0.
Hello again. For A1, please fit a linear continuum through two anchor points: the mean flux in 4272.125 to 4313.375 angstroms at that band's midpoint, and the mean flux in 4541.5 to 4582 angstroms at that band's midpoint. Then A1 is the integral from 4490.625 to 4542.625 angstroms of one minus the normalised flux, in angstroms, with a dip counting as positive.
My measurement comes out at -2.3 angstroms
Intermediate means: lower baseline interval 56.3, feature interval 85.3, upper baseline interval 87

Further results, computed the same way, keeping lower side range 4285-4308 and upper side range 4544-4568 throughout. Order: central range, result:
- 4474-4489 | -1.6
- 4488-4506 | -1.6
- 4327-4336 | -2.9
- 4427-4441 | -1.5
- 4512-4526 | -0.9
